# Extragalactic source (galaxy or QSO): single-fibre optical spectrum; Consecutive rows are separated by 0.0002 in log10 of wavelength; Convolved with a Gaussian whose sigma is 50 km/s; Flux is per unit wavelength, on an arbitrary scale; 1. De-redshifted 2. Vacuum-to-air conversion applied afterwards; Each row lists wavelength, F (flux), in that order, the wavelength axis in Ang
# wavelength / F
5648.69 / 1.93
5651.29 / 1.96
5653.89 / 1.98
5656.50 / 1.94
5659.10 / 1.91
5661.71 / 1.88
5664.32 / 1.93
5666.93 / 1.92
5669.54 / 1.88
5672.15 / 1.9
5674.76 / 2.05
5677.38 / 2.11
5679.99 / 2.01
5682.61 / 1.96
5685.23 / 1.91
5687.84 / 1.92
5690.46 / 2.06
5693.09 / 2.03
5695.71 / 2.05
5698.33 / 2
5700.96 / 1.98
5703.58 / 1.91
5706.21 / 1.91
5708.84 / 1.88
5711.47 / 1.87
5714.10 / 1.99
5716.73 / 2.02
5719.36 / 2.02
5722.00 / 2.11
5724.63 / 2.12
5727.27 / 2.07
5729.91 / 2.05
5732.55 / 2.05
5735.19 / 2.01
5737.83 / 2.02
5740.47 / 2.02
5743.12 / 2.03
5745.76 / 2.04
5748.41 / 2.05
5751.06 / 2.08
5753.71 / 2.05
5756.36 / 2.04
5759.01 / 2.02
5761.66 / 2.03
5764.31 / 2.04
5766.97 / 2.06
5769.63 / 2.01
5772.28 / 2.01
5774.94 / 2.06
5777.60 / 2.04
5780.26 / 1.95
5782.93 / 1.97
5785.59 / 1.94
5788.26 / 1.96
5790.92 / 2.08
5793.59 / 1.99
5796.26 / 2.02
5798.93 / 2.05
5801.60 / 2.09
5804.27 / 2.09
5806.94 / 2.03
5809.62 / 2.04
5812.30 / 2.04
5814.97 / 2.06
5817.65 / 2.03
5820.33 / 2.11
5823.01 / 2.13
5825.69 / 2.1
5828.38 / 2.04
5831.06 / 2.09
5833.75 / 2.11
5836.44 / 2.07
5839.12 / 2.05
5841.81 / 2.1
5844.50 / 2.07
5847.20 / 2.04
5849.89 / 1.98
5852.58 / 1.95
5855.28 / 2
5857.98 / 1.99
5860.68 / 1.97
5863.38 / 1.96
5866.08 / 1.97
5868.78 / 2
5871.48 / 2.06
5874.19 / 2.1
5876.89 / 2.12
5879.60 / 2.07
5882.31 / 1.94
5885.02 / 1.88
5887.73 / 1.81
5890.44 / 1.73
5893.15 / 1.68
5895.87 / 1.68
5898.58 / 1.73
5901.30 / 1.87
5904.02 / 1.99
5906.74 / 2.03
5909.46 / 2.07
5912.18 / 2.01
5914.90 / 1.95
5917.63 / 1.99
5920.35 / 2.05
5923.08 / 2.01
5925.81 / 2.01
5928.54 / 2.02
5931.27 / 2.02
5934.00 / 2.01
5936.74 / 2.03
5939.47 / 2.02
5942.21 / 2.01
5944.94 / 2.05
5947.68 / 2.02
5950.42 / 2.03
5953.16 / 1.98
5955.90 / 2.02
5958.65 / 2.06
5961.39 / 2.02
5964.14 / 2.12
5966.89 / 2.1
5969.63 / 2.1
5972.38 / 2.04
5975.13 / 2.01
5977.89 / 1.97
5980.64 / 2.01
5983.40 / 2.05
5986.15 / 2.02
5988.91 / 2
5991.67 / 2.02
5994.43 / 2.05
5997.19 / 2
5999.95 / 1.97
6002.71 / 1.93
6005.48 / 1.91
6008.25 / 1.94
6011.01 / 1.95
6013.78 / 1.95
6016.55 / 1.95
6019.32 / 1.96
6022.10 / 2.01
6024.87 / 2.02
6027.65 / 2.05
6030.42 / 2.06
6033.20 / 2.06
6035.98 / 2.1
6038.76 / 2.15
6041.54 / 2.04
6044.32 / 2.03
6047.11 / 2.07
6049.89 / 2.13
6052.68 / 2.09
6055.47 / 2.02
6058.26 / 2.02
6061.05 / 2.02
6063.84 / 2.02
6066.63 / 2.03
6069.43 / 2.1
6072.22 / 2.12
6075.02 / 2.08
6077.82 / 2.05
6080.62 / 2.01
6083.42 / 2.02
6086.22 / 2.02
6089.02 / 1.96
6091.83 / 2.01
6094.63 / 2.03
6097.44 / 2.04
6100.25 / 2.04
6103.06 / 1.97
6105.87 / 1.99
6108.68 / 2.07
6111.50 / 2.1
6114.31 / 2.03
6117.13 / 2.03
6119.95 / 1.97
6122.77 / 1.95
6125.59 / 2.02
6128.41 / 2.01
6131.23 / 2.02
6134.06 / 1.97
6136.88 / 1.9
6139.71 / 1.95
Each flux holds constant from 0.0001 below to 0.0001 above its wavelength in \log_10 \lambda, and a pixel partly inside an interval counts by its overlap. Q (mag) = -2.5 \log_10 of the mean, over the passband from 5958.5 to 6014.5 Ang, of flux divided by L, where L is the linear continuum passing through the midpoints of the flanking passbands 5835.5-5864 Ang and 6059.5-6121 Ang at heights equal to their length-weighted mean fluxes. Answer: 0.01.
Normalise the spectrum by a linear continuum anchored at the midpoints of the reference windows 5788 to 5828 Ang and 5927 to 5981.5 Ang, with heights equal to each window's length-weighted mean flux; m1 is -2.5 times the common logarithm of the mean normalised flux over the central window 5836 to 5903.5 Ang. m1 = 0.052 mag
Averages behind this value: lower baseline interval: 2.06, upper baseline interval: 2.03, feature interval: 1.95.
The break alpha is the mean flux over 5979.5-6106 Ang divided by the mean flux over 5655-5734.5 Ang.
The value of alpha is 1.0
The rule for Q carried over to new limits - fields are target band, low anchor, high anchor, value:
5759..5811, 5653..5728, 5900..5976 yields -0.016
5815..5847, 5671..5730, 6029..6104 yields -0.034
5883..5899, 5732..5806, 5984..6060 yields 0.151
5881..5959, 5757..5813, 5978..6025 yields 0.025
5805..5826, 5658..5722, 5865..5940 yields -0.057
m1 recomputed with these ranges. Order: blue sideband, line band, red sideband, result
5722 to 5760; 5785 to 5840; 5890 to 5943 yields -0.03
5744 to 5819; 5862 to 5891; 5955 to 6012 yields 0.03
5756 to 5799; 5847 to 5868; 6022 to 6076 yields 0.03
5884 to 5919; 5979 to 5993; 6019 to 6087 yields -0.02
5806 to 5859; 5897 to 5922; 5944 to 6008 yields 0.04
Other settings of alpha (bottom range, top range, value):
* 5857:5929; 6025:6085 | 1.06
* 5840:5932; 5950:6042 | 1.03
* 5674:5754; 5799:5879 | 1.02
